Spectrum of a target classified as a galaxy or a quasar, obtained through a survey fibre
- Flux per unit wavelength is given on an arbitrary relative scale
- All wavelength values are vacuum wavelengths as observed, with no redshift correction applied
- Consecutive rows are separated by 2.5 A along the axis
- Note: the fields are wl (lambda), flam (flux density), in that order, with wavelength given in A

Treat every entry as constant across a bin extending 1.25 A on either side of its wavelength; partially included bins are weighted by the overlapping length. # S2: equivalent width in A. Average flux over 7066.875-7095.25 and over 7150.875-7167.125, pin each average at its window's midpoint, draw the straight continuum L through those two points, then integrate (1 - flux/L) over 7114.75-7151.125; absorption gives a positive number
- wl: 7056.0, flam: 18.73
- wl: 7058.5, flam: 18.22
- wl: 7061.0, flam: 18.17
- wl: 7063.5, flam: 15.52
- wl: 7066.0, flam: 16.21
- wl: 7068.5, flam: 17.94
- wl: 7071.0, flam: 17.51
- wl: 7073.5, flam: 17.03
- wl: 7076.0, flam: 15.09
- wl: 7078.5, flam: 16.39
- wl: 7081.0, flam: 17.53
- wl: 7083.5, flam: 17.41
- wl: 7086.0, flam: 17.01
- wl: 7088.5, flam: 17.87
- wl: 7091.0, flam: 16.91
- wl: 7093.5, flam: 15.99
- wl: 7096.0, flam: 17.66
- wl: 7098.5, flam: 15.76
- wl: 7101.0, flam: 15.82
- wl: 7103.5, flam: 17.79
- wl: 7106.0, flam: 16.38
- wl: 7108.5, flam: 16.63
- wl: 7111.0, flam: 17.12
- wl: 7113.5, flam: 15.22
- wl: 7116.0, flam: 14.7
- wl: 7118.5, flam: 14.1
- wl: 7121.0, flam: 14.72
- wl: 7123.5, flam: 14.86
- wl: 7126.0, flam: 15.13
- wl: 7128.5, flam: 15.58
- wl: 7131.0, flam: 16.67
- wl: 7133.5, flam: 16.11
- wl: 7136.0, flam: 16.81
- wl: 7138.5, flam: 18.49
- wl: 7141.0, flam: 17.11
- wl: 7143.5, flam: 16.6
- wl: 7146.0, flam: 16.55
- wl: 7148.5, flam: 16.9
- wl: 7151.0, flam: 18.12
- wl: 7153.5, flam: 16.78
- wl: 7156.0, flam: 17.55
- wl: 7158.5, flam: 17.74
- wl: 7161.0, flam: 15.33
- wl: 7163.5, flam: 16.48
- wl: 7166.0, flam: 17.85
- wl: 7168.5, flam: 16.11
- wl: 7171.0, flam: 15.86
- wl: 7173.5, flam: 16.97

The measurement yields 1.97 A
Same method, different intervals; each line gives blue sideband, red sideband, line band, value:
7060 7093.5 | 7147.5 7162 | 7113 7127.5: 1.9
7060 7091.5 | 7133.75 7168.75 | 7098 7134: 2.6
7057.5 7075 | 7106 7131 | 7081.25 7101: -0.6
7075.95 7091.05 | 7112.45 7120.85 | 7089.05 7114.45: -1.4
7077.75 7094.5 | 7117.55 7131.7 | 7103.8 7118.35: -0.1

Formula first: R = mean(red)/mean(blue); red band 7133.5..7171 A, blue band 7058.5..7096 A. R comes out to 1.00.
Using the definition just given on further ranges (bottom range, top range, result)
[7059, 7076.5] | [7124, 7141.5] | 0.97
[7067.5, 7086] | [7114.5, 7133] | 0.89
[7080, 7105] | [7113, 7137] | 0.91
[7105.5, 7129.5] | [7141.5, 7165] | 1.10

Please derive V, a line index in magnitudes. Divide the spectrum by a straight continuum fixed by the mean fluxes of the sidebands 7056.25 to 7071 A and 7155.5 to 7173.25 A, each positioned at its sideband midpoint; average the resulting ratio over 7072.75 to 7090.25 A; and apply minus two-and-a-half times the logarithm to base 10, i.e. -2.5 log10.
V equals 0.02 mag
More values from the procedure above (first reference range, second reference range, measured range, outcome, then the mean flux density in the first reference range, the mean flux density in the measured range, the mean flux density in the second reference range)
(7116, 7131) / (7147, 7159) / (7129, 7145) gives -0.05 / 15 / 16.9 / 17.4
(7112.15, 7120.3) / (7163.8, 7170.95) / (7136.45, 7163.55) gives -0.07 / 14.7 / 17.1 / 16.7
